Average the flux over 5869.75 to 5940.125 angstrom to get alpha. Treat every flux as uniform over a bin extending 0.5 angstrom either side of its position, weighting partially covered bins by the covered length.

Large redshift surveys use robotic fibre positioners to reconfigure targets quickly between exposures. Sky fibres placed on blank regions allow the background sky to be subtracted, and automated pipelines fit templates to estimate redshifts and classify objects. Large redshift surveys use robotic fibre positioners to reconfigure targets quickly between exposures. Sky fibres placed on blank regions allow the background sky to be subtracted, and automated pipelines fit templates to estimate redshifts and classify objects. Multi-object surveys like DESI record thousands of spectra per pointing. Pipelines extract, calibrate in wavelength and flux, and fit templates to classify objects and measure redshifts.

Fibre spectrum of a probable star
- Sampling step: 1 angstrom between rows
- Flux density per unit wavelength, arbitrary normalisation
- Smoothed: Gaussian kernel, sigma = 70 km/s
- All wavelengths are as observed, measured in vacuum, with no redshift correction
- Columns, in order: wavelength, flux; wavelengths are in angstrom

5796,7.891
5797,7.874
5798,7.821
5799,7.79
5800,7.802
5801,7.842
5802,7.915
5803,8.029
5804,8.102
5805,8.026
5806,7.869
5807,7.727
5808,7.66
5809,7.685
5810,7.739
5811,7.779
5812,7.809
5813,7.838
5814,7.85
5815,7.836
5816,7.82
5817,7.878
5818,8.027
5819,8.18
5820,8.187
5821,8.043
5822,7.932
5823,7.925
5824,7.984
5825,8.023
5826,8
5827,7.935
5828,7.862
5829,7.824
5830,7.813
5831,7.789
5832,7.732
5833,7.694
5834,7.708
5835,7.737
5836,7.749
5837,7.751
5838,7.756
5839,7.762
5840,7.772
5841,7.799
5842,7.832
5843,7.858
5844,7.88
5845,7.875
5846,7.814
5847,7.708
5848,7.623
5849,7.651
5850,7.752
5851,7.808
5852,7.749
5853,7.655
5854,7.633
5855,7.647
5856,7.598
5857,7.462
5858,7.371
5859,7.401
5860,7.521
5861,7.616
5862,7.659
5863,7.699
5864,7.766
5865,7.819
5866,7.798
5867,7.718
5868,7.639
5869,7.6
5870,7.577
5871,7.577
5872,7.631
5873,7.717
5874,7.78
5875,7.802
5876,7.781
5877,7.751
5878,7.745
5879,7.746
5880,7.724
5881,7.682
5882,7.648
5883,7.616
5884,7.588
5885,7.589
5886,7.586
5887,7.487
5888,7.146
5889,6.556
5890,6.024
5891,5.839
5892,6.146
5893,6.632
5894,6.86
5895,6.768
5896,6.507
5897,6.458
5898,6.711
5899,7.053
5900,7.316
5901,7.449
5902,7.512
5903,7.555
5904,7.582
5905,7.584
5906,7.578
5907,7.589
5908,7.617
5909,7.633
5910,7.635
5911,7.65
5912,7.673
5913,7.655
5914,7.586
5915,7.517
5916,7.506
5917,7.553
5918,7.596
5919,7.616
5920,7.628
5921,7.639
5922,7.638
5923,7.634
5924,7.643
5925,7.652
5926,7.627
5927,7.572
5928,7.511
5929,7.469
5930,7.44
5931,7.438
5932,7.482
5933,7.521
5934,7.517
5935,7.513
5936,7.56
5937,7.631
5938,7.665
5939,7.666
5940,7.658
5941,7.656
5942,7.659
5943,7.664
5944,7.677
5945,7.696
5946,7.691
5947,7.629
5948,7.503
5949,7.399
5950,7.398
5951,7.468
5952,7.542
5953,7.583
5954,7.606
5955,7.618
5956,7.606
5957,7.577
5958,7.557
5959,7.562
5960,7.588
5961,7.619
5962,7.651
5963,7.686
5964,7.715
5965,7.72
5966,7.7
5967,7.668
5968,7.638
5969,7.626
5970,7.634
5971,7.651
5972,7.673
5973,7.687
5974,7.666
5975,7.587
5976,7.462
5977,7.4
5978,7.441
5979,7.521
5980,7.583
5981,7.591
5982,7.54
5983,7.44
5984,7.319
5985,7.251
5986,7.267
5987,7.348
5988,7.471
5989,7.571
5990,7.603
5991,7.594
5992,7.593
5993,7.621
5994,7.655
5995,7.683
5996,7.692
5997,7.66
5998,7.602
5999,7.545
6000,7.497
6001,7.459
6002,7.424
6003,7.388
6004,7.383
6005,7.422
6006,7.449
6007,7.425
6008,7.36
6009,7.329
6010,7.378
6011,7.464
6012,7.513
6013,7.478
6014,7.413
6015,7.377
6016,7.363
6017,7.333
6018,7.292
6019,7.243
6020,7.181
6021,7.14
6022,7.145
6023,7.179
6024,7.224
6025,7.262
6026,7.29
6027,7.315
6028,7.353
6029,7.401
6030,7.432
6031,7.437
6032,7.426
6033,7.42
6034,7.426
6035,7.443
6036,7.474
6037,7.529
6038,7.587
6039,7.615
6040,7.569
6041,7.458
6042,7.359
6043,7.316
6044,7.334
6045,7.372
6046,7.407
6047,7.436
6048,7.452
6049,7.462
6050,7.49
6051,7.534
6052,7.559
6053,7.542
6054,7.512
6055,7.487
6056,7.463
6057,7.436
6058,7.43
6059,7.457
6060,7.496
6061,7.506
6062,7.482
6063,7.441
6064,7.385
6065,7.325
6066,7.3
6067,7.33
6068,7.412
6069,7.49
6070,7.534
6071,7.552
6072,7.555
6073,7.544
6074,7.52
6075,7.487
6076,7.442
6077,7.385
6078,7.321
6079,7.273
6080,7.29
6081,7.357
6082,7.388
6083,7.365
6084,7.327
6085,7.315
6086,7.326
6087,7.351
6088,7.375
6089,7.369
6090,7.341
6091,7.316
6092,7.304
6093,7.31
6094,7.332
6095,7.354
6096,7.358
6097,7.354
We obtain 7.42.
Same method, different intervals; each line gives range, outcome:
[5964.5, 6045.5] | 7.46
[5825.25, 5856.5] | 7.77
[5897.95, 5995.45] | 7.56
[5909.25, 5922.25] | 7.61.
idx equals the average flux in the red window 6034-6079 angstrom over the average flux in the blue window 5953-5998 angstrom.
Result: 0.98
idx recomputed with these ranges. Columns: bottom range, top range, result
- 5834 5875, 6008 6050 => 0.96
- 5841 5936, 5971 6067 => 0.99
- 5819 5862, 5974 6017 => 0.96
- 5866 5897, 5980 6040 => 1.02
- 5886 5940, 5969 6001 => 1.03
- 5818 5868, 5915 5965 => 0.98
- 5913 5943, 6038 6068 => 0.98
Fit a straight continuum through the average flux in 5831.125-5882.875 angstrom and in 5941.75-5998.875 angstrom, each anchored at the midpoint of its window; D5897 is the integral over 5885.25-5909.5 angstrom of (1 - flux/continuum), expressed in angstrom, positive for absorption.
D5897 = 1.90 angstrom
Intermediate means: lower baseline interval 7.7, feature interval 7.06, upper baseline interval 7.58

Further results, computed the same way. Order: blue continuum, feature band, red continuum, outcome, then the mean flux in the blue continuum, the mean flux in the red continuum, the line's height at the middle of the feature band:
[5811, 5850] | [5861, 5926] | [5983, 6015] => 2.30 angstrom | 7.85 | 7.48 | 7.71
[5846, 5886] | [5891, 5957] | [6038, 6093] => 1.24 angstrom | 7.66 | 7.42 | 7.59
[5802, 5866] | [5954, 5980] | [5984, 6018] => -0.26 angstrom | 7.8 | 7.47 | 7.53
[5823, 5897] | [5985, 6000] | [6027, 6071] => -0.14 angstrom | 7.56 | 7.45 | 7.48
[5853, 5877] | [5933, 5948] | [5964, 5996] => -0.07 angstrom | 7.65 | 7.56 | 7.59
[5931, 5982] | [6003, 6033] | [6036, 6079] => 0.66 angstrom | 7.59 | 7.46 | 7.51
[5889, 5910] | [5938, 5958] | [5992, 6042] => -1.13 angstrom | 7.02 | 7.42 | 7.19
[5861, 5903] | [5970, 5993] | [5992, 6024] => -0.35 angstrom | 7.34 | 7.42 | 7.4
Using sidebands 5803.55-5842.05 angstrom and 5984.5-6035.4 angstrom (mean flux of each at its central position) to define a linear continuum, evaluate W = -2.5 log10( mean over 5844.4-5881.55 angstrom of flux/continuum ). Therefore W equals 0.01 mag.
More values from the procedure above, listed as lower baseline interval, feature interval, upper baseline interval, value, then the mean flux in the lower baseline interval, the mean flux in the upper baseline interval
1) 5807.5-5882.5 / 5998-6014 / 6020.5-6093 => 0.01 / 7.76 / 7.41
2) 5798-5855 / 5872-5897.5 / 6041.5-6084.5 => 0.08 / 7.83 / 7.43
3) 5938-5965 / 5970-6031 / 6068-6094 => 0.01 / 7.61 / 7.39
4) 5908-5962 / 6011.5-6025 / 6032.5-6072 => 0.03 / 7.59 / 7.46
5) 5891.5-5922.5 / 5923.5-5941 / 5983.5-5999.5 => -0.02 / 7.34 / 7.53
